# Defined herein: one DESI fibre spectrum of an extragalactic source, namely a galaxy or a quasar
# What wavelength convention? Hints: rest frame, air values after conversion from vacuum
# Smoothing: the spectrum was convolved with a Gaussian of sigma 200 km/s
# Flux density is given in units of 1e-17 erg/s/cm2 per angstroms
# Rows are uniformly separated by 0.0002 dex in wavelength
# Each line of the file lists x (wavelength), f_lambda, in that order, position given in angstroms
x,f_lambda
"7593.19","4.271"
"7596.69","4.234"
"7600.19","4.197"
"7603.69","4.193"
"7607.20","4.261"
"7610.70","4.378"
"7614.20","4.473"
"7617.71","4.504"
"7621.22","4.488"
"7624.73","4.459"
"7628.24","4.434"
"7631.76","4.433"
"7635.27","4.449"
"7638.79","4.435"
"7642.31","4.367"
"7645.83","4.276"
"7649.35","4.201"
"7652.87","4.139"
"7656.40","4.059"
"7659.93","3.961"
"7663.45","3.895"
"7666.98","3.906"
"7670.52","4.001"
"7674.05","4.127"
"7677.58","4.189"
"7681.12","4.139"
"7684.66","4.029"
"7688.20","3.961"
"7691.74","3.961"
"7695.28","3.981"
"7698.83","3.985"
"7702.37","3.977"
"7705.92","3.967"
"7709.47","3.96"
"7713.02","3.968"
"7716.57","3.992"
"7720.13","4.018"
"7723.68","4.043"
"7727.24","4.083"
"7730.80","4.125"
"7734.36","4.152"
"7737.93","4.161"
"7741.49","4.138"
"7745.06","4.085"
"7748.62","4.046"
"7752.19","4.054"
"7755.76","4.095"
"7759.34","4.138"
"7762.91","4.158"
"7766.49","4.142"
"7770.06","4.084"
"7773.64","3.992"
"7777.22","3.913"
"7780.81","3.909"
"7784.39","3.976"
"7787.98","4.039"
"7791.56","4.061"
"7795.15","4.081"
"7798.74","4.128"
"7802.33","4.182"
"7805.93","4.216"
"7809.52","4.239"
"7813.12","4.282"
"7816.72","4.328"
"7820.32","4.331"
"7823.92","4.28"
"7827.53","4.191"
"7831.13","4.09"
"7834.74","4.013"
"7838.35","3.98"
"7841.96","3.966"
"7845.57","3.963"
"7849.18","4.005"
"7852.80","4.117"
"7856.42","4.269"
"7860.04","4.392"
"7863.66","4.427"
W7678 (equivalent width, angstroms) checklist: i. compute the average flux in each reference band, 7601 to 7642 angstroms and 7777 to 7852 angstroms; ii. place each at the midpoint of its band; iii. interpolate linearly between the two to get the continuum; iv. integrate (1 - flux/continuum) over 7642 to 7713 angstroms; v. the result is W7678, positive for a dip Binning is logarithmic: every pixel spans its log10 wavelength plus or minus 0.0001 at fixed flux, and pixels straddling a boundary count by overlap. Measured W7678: 4.5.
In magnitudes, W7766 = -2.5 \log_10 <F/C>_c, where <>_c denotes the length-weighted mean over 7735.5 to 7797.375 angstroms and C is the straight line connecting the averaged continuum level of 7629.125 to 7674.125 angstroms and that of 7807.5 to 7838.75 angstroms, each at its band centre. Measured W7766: 0.03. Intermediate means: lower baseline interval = 4.18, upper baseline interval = 4.2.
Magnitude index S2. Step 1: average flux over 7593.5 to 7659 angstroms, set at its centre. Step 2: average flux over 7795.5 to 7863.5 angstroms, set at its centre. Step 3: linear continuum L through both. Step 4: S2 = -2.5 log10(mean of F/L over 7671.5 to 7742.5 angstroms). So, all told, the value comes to 0.06 mag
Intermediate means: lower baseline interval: 4.33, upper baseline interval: 4.17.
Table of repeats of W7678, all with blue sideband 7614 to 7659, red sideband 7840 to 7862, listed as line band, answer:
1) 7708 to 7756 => 2.1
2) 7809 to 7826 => -0.6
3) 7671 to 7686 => 0.7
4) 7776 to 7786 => 0.6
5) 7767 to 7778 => 0.5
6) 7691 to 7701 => 0.7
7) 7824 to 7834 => 0.0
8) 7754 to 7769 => 0.3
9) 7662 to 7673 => 0.9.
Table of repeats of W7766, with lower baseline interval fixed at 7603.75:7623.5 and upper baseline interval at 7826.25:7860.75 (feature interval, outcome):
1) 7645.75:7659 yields 0.053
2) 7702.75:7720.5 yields 0.077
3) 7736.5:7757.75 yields 0.032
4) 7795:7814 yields -0.013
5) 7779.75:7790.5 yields 0.048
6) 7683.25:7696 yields 0.083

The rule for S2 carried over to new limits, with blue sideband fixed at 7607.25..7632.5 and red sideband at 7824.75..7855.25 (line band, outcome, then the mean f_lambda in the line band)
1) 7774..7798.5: 0.04 mag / 4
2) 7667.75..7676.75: 0.07 mag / 4.06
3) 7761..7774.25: 0.02 mag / 4.11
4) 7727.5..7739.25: 0.03 mag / 4.13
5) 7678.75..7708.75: 0.08 mag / 4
